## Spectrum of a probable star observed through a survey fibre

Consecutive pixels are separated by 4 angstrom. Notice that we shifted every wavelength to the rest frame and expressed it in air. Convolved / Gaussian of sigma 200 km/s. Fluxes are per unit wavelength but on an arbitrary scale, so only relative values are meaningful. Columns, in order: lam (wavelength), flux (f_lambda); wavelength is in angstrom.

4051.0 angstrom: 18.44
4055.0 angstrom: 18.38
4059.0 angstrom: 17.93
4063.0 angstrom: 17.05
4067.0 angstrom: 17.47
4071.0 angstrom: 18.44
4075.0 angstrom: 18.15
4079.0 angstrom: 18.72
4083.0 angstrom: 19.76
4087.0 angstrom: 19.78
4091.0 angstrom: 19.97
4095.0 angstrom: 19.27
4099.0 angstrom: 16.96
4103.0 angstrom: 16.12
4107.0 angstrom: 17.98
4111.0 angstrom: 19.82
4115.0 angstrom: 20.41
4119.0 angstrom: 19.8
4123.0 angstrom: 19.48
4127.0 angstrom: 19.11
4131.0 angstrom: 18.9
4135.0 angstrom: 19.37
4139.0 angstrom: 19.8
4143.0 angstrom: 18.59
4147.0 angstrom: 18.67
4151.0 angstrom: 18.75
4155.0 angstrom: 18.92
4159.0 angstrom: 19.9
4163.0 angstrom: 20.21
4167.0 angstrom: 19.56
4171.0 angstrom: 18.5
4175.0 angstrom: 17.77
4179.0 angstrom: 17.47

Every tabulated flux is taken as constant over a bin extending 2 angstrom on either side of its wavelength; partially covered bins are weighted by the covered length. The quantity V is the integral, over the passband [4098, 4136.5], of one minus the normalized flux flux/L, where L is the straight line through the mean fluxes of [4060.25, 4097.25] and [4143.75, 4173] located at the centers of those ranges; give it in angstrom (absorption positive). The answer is 0.2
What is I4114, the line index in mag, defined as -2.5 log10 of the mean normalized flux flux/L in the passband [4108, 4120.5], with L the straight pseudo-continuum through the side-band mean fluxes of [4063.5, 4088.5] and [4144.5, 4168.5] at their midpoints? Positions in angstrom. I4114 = -0.05 mag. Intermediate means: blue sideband 18.6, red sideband 19.3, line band 19.9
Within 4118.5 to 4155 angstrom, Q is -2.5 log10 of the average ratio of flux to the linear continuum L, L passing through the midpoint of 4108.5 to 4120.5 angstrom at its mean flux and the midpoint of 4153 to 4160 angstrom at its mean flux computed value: 0.03 mag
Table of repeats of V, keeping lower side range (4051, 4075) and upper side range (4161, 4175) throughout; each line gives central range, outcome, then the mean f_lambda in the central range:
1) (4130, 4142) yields -0.34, 19.3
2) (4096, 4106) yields 0.78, 17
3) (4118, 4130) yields -0.47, 19.4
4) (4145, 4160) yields 0.00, 19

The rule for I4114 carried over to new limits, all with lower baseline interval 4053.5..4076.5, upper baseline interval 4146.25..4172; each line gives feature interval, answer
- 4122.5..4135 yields -0.02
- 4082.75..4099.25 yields -0.06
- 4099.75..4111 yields 0.06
